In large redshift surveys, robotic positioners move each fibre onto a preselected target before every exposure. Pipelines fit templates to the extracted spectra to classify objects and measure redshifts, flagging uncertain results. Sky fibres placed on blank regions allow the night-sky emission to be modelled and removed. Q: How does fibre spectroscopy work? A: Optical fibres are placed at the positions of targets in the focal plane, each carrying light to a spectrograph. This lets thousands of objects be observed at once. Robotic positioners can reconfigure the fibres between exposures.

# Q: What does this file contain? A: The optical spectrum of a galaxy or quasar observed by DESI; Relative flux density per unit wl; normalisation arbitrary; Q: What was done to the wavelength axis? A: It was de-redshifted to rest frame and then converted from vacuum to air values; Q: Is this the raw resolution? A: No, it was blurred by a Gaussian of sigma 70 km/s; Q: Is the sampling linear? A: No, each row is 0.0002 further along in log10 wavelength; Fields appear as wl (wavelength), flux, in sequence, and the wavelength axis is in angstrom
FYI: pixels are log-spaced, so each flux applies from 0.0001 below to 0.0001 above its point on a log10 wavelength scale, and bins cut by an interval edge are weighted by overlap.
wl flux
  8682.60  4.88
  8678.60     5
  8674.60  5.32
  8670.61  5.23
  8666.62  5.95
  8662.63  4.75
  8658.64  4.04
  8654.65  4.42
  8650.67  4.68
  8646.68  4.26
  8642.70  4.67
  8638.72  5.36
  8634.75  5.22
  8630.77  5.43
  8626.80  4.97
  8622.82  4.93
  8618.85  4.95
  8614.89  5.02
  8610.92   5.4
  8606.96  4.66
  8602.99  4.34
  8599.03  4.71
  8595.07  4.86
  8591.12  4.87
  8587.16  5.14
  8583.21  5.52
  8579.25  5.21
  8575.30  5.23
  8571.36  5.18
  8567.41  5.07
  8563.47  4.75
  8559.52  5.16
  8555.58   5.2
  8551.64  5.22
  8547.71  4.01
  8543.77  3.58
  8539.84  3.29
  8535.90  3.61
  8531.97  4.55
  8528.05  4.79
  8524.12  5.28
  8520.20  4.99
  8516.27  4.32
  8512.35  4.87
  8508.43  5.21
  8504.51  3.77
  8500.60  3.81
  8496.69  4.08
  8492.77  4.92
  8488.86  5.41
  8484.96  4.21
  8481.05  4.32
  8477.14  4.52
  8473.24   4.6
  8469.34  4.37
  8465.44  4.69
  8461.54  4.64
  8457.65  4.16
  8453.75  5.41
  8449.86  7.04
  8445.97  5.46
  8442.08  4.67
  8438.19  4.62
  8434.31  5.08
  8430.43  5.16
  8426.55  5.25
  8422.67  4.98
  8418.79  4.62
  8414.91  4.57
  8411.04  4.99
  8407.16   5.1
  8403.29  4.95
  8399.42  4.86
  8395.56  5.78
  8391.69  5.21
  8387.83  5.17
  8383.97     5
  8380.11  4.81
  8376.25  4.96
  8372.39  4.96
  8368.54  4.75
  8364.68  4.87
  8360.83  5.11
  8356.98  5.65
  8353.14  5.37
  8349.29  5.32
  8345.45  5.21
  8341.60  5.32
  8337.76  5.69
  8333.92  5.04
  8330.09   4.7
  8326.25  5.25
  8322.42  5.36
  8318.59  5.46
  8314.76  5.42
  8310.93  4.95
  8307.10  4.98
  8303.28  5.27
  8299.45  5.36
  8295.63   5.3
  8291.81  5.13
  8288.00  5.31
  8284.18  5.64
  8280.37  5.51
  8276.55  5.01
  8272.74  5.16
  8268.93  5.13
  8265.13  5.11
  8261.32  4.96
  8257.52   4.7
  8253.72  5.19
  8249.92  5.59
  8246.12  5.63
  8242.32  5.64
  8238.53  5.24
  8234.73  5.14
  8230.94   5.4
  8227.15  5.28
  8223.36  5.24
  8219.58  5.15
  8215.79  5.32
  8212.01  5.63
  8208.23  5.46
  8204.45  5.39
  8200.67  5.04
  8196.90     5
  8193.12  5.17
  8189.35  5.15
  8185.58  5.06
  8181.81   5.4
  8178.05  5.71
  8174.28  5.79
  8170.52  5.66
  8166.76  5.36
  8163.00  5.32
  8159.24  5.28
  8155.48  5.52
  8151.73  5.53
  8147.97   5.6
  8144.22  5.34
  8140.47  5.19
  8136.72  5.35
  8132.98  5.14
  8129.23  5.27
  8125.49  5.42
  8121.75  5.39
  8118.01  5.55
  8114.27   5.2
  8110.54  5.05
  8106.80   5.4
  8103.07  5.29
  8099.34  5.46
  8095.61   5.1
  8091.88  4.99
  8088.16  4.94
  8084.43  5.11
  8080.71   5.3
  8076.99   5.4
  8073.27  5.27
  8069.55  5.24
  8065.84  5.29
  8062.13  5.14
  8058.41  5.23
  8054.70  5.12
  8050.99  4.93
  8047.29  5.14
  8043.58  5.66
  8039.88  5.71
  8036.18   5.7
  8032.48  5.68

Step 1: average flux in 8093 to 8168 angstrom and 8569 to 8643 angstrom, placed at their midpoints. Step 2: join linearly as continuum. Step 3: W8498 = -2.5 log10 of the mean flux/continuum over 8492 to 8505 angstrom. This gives 0.23 mag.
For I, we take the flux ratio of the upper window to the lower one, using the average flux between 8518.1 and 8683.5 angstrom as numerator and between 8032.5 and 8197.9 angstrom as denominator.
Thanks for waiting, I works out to 0.9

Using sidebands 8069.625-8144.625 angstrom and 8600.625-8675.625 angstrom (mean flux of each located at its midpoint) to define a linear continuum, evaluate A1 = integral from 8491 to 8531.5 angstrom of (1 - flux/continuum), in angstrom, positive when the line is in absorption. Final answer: 3.2 angstrom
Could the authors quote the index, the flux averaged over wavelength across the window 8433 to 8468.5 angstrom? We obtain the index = 5.06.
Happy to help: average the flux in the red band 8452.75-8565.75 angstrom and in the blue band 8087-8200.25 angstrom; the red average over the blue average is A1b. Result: 0.9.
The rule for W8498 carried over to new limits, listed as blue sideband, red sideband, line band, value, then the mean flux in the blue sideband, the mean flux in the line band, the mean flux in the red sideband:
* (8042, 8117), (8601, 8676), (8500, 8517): 0.12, 5.21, 4.45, 4.92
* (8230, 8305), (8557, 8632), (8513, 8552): 0.17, 5.27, 4.35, 5.02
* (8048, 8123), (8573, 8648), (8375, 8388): 0.03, 5.22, 4.96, 4.99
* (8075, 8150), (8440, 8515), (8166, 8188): -0.06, 5.27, 5.5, 4.74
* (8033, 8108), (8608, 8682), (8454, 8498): 0.11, 5.28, 4.58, 4.97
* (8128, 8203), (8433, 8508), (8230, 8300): -0.03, 5.34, 5.27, 4.73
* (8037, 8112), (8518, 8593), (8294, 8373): -0.05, 5.25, 5.21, 4.77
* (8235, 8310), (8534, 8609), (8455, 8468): 0.09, 5.25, 4.54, 4.72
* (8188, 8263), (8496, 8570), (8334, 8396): -0.05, 5.27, 5.18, 4.52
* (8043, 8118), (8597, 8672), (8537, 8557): 0.18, 5.21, 4.21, 4.89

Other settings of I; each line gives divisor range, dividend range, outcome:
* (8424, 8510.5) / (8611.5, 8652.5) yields 1.04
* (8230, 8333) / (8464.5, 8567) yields 0.86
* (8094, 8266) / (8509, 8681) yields 0.91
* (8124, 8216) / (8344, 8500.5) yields 0.92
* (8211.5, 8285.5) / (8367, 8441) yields 0.95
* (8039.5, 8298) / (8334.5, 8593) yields 0.92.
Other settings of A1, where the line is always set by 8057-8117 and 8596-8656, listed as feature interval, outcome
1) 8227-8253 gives -1.5 angstrom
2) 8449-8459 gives -0.9 angstrom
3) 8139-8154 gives -0.7 angstrom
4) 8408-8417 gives 0.3 angstrom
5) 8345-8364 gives -1.0 angstrom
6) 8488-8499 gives 0.5 angstrom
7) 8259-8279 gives 0.1 angstrom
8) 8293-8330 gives -1.1 angstrom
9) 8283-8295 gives -0.6 angstrom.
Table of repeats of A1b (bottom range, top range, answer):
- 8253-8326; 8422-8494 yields 0.94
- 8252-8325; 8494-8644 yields 0.92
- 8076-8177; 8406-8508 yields 0.90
